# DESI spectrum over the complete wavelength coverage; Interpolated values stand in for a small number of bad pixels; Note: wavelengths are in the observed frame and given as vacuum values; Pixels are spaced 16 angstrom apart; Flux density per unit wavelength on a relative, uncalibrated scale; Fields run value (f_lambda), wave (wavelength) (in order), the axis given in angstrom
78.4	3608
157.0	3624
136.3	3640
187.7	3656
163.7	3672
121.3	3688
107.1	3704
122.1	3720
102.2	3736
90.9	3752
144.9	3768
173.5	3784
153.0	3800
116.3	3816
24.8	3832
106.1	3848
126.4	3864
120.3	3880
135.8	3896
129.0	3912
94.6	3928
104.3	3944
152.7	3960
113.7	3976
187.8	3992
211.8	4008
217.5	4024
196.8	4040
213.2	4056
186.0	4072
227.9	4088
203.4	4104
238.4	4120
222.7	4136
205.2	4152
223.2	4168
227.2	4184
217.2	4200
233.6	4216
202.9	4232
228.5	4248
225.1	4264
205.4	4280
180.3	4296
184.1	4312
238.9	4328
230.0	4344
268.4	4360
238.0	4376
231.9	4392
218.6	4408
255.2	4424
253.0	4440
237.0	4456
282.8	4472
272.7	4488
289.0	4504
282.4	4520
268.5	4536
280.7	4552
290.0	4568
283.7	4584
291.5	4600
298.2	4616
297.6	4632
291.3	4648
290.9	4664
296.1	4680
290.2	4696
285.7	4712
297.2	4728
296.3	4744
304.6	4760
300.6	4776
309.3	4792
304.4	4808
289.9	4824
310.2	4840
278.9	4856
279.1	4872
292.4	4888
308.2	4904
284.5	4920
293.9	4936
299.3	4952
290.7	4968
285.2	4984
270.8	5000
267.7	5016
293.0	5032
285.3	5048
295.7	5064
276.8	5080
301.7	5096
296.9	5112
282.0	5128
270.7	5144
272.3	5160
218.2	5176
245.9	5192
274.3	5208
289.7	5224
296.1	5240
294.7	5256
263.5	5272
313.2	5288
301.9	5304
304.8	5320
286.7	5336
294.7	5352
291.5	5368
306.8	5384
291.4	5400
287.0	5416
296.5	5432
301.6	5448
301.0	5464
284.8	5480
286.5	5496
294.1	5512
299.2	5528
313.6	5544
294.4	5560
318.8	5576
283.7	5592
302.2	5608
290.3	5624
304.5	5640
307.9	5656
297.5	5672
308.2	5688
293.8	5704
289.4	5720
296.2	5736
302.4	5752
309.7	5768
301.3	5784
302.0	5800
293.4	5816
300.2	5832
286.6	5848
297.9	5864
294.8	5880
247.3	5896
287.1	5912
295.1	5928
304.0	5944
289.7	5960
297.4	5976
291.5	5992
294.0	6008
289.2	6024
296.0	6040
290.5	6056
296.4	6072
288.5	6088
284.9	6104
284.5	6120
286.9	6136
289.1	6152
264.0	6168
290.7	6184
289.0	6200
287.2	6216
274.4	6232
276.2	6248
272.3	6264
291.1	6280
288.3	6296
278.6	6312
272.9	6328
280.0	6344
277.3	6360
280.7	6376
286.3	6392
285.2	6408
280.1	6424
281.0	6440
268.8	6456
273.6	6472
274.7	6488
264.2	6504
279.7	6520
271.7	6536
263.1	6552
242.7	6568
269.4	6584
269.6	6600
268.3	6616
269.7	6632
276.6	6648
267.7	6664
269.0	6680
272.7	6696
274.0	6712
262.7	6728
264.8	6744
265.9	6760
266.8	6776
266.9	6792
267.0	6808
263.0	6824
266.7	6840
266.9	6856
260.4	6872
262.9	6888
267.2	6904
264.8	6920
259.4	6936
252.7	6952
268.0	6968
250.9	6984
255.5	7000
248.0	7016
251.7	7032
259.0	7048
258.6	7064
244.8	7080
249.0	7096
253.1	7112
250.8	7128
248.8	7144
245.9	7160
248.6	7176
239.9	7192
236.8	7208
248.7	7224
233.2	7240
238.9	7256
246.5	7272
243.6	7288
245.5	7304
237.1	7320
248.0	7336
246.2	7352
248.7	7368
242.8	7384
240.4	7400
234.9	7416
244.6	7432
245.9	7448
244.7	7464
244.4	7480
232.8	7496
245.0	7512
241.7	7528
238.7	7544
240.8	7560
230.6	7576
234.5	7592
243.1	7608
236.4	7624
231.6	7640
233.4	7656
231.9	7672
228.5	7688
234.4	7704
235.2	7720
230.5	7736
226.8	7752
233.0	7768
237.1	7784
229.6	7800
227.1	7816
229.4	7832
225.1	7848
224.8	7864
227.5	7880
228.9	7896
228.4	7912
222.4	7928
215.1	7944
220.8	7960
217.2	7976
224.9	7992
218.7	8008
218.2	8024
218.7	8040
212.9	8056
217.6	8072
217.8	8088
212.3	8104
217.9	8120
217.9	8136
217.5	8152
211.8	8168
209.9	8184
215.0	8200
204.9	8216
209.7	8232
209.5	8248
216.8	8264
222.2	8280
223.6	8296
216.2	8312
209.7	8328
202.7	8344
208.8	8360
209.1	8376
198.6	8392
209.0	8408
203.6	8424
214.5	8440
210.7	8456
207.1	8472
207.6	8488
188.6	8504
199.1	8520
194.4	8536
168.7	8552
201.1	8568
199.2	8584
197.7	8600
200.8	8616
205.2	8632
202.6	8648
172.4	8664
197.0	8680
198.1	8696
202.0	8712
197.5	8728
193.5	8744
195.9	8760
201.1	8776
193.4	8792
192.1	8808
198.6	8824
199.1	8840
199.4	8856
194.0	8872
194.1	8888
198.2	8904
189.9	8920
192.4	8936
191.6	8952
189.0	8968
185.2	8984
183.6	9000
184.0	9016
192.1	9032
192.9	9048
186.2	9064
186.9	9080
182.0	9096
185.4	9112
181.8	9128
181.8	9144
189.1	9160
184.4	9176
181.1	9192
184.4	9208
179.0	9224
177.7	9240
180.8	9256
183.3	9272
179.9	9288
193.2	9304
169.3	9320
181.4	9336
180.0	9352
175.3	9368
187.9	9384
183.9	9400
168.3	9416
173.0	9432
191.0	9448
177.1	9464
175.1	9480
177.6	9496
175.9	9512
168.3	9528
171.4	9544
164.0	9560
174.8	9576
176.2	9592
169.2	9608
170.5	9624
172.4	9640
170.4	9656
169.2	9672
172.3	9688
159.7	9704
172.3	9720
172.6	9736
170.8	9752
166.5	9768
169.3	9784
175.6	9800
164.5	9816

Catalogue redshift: 0.000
